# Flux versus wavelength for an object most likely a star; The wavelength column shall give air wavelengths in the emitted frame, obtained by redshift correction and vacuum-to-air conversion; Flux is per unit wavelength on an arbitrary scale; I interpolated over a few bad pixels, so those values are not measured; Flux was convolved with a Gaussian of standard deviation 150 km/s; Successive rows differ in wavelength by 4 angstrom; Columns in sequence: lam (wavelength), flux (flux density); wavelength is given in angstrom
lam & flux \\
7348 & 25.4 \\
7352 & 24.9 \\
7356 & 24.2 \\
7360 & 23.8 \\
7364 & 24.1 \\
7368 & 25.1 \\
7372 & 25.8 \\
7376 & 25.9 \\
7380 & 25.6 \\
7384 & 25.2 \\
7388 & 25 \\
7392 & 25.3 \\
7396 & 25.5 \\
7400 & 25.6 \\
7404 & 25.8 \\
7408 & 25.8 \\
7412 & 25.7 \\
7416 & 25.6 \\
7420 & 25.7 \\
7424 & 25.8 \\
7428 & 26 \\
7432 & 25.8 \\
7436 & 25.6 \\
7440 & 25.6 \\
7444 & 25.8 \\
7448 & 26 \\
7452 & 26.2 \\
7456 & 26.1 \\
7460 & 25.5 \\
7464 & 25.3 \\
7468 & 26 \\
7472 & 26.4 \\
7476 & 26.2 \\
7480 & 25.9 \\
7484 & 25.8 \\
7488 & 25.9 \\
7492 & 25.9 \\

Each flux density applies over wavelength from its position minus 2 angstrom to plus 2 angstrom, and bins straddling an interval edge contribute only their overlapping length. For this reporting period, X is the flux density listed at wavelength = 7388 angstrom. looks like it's 25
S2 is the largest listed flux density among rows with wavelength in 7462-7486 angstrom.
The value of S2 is 26.4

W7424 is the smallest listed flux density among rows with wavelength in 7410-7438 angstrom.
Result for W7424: 25.6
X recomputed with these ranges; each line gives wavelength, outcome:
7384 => 25.2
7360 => 23.8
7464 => 25.3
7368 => 25.1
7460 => 25.5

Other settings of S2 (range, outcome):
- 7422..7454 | 26.2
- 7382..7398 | 25.5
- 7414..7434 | 26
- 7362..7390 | 25.9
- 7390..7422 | 25.8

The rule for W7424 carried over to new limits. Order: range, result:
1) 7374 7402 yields 25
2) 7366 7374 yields 25.1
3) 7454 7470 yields 25.3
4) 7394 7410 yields 25.5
